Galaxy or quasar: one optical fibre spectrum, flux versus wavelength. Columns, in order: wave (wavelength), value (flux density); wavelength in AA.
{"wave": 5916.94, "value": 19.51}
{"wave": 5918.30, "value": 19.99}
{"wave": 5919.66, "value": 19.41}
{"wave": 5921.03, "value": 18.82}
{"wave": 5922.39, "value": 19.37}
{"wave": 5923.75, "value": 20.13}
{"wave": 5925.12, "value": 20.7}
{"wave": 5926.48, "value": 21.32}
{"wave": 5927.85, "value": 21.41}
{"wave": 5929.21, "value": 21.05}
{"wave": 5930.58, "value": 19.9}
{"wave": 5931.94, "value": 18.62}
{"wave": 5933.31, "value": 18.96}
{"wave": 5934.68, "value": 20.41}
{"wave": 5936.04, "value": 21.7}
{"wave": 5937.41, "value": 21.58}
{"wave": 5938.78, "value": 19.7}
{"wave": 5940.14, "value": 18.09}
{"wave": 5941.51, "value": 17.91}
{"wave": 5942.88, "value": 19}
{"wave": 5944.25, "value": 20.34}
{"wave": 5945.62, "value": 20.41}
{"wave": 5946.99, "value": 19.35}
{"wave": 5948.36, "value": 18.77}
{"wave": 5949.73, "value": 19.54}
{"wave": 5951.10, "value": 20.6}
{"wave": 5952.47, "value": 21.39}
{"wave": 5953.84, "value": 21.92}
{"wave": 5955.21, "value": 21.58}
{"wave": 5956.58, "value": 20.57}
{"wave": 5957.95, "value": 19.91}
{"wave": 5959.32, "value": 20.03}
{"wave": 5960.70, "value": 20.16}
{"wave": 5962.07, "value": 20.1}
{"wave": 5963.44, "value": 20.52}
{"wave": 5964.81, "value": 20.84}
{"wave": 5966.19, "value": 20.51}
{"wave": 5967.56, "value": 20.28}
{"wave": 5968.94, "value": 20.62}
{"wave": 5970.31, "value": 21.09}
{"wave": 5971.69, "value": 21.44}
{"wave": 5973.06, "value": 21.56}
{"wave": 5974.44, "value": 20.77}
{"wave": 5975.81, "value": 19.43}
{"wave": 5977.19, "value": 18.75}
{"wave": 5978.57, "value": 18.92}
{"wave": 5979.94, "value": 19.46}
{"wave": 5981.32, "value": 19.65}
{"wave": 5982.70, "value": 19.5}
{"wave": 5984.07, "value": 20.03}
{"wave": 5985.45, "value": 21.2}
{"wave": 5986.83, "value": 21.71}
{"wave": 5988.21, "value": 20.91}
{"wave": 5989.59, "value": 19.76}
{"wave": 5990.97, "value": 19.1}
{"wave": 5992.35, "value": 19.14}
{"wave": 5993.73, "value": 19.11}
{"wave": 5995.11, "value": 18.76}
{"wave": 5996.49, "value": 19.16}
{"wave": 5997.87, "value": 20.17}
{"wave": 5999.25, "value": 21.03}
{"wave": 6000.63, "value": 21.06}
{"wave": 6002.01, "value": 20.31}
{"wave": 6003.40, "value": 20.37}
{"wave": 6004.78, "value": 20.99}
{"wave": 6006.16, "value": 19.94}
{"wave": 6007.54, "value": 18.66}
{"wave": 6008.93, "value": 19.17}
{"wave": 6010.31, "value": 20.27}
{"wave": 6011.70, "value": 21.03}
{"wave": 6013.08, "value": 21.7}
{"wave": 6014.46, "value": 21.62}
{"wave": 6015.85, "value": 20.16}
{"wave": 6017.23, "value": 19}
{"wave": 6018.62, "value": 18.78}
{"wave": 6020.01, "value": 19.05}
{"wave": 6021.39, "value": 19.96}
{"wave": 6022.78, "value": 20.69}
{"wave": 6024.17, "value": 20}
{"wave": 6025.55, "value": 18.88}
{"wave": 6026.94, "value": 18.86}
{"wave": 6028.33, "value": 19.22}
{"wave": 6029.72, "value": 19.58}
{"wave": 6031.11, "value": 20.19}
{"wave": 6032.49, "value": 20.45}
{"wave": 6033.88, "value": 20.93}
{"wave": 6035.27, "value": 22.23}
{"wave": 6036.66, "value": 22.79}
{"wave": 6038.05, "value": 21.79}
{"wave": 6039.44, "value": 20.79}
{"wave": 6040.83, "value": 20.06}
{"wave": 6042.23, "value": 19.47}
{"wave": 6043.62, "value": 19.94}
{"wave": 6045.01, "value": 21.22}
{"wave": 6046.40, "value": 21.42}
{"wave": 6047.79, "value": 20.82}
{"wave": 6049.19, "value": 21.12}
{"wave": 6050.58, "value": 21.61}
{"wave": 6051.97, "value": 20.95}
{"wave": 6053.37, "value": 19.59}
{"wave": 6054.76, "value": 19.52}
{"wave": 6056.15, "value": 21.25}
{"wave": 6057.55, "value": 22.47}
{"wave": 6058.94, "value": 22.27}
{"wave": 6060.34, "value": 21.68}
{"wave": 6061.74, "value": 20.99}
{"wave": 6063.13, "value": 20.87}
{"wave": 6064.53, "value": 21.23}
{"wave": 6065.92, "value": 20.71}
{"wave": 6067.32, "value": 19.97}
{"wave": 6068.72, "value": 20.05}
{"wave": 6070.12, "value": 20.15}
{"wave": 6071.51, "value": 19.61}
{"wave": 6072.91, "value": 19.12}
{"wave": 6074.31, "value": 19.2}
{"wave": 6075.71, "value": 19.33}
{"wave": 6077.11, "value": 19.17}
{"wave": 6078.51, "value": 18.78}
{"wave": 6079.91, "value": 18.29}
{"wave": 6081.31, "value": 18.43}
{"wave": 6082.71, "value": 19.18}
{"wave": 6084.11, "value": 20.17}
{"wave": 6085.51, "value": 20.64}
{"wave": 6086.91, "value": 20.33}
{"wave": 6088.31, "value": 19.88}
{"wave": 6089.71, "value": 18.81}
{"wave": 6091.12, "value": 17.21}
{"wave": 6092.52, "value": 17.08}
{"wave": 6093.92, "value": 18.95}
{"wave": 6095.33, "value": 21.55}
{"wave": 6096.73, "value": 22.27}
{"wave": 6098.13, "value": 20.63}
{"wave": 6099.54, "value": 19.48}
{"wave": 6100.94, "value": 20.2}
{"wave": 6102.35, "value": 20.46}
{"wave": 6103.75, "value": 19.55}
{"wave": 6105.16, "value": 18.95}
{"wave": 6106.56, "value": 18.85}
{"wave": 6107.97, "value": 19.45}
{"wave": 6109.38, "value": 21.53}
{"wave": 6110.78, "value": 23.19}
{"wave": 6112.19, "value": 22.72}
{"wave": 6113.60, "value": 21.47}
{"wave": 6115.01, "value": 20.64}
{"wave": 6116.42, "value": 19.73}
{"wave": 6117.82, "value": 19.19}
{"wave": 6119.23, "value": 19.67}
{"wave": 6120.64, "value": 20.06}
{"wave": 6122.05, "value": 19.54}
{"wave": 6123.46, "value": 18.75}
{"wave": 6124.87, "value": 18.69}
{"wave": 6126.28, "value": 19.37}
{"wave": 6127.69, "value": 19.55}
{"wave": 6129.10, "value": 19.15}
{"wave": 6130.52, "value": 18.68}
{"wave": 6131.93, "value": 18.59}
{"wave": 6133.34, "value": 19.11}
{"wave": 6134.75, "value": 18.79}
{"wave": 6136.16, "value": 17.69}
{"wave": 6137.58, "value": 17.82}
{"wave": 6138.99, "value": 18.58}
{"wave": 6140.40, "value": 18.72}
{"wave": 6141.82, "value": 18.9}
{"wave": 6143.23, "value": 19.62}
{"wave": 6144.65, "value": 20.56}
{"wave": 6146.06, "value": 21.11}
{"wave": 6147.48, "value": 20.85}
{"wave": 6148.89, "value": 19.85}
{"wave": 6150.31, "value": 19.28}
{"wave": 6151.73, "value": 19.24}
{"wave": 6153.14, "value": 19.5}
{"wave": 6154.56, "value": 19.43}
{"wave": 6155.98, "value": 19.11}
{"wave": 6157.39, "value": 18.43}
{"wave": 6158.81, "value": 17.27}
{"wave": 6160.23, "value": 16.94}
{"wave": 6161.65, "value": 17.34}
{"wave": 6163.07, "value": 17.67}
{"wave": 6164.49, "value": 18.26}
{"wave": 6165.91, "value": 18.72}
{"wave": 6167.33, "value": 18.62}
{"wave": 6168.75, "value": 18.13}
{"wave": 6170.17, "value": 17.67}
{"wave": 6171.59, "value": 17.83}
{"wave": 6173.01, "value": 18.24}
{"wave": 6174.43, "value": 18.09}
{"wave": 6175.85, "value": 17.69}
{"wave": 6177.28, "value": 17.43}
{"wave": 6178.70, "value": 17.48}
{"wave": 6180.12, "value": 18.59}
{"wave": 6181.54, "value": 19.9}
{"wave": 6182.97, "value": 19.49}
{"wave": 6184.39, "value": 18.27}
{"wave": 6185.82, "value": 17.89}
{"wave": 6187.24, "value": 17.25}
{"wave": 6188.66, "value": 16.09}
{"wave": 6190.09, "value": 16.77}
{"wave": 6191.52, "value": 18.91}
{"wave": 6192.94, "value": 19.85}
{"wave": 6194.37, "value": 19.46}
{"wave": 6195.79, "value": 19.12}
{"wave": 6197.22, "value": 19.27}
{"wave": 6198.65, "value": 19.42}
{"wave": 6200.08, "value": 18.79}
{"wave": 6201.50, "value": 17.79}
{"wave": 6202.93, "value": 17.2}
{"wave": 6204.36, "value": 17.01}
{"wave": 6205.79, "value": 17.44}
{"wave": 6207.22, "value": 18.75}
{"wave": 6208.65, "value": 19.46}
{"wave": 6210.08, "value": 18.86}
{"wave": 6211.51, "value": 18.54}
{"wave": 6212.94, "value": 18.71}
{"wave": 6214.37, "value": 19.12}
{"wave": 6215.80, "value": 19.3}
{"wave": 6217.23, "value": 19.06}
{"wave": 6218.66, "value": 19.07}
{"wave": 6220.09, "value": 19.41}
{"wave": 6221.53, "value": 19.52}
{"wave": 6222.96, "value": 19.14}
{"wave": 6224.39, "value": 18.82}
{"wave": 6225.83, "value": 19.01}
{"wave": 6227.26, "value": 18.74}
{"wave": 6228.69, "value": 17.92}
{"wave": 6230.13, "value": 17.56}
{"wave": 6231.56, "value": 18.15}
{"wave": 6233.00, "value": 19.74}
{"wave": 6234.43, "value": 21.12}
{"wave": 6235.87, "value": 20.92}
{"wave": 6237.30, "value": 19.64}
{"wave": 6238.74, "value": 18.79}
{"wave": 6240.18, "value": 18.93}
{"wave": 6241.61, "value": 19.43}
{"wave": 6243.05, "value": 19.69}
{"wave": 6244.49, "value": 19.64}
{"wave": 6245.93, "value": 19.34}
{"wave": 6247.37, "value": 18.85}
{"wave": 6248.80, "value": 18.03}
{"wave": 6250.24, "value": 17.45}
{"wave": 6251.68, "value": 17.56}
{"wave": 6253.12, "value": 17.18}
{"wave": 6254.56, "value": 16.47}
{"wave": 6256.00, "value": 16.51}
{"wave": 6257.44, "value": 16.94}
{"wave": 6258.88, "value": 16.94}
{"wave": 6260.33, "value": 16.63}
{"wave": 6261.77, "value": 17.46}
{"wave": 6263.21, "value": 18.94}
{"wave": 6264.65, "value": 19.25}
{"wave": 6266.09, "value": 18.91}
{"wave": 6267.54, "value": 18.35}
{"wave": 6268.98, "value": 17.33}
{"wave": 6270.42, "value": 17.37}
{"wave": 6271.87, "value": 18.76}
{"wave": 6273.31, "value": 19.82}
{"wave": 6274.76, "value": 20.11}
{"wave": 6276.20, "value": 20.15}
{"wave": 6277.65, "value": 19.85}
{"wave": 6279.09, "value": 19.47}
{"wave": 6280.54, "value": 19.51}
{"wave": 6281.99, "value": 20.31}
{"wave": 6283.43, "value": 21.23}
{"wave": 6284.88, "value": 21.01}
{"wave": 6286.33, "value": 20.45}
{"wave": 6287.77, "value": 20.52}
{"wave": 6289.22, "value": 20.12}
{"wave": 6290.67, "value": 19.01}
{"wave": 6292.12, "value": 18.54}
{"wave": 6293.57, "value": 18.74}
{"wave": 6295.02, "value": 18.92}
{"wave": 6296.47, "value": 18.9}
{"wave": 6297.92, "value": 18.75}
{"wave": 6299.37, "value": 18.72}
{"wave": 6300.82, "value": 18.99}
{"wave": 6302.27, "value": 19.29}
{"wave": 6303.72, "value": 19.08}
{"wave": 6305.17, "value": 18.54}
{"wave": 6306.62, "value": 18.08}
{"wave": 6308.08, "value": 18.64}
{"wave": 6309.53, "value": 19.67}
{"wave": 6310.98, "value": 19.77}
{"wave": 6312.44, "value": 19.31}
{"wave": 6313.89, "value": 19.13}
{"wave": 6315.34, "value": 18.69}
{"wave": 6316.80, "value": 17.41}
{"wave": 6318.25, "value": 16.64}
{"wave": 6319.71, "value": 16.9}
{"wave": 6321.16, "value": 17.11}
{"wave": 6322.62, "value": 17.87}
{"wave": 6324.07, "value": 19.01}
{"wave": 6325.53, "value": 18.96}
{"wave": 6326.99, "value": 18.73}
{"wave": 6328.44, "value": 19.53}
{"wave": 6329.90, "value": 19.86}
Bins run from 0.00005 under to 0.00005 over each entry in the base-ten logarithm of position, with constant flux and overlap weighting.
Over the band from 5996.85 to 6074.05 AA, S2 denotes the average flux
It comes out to 20.5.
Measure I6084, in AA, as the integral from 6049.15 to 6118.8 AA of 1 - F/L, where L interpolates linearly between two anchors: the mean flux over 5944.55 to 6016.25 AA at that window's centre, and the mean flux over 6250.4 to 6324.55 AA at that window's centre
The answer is -1.5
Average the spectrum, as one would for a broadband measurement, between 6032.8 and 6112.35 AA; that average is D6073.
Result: 20.3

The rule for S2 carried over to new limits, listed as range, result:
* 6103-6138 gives 19.6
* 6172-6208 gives 18.2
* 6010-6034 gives 20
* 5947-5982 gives 20.3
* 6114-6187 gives 18.8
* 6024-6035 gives 19.9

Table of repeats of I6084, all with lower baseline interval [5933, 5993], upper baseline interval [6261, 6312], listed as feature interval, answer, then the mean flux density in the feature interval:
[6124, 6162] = 1.3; 19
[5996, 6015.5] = -0.3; 20.4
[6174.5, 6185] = 0.6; 18.4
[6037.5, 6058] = -0.9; 20.8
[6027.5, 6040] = -0.6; 20.9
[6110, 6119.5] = -0.6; 21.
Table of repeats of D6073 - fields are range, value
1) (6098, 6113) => 20.4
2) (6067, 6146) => 19.6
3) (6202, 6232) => 18.6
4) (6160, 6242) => 18.6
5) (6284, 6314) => 19.3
